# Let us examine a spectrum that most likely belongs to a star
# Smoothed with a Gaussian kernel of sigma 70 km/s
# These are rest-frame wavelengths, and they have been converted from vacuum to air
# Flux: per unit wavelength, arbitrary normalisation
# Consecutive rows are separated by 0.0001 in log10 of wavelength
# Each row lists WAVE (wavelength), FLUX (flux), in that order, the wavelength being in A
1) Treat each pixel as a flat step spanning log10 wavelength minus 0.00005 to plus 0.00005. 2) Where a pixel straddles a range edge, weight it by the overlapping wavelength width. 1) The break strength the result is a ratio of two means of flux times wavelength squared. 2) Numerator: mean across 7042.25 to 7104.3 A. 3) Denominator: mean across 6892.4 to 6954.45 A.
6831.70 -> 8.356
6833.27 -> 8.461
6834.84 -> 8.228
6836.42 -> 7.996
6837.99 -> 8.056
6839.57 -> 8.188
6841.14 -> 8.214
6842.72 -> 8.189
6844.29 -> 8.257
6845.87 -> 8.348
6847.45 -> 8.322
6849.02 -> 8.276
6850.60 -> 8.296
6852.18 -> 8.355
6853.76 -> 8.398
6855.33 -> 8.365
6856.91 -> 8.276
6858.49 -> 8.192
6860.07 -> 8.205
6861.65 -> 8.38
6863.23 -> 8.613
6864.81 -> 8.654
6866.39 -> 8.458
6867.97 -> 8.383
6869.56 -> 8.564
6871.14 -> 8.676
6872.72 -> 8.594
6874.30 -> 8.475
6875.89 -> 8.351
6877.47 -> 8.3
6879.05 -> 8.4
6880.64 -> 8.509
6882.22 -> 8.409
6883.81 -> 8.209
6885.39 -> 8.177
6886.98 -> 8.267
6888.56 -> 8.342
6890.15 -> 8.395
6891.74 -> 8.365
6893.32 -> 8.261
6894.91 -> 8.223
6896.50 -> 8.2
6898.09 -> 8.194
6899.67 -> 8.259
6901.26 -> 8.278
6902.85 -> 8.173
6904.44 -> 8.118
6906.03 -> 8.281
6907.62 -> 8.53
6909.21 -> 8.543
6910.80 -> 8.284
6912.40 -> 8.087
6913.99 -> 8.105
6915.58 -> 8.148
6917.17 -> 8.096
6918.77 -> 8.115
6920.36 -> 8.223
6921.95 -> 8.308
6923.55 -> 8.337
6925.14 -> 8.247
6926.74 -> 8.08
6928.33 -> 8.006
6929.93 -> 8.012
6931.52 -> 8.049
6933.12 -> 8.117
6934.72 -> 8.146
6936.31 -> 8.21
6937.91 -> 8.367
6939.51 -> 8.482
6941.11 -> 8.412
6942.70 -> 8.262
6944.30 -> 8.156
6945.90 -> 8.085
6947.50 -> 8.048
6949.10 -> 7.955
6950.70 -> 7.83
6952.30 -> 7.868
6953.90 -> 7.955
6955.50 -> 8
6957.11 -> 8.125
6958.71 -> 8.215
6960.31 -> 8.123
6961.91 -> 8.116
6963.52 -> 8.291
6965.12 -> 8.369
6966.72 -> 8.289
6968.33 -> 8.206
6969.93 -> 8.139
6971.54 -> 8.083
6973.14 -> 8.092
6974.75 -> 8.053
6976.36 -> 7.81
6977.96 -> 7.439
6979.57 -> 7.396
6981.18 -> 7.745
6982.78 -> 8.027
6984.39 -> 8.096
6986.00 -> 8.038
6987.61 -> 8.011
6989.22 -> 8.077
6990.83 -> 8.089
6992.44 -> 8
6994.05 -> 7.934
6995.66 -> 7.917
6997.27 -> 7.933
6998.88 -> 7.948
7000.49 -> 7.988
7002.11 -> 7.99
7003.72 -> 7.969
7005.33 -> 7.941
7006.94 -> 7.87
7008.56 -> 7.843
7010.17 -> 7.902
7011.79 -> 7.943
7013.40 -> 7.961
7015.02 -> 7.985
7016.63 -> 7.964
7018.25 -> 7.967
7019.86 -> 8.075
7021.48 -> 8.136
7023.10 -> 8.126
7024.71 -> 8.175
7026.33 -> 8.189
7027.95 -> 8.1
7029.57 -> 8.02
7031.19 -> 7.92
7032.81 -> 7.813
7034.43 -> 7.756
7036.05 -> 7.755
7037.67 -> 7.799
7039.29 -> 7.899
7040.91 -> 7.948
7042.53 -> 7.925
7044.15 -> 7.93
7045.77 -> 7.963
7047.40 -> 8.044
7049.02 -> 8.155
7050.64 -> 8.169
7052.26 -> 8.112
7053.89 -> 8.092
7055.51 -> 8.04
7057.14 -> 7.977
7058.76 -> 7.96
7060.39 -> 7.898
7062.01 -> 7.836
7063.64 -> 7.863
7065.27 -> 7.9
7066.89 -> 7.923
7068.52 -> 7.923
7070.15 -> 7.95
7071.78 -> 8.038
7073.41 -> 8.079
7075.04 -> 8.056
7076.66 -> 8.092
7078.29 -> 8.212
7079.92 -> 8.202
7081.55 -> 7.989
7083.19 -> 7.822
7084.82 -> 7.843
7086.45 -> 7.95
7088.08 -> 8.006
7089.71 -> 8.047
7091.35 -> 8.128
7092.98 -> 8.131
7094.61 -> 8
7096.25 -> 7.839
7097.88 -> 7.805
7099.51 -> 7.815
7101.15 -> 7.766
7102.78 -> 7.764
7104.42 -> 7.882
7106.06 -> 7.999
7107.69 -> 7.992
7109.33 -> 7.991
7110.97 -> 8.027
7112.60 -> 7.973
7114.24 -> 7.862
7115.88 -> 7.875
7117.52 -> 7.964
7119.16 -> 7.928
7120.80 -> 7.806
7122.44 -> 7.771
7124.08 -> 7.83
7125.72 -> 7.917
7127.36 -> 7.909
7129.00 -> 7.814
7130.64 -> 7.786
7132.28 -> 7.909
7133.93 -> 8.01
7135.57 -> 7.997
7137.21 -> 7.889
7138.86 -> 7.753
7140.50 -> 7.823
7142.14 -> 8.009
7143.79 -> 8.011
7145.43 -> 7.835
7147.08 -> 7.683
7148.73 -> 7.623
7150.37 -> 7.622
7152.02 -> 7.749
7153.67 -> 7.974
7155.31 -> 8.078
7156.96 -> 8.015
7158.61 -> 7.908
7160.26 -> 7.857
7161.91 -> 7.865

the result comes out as 1.0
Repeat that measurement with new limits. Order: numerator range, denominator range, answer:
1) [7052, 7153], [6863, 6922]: 1.01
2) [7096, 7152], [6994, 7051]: 1.02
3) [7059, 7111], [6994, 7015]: 1.03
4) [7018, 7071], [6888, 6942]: 1.01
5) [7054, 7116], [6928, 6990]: 1.02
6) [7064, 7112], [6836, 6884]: 1.02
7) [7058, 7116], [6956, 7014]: 1.02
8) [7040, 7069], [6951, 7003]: 1.02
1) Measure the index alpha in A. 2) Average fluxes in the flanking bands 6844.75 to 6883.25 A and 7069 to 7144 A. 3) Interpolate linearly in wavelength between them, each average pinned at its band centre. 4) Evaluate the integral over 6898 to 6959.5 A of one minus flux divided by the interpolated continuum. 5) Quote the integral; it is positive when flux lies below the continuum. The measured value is 0.8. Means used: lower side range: 8.4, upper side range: 7.94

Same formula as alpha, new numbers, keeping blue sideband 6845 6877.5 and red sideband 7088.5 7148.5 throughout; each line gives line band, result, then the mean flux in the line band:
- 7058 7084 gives 0.03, 7.98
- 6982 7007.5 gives 0.48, 7.99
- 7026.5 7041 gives 0.30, 7.9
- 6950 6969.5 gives 0.22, 8.12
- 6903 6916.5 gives 0.09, 8.26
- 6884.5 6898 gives 0.12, 8.27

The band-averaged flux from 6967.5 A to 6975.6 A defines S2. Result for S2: 8.1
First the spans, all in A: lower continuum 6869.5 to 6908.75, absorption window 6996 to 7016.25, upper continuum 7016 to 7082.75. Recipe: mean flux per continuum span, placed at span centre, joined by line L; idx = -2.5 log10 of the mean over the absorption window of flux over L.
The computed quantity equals 0.02 mag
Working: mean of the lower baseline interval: 8.34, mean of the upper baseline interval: 8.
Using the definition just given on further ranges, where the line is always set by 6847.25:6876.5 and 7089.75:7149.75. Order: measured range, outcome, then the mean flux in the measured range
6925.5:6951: 0.02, 8.15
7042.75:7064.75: 0.00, 8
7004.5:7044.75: 0.02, 7.96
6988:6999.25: 0.02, 7.99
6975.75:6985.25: 0.06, 7.76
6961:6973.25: 0.00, 8.21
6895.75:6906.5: 0.02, 8.22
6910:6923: 0.02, 8.17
